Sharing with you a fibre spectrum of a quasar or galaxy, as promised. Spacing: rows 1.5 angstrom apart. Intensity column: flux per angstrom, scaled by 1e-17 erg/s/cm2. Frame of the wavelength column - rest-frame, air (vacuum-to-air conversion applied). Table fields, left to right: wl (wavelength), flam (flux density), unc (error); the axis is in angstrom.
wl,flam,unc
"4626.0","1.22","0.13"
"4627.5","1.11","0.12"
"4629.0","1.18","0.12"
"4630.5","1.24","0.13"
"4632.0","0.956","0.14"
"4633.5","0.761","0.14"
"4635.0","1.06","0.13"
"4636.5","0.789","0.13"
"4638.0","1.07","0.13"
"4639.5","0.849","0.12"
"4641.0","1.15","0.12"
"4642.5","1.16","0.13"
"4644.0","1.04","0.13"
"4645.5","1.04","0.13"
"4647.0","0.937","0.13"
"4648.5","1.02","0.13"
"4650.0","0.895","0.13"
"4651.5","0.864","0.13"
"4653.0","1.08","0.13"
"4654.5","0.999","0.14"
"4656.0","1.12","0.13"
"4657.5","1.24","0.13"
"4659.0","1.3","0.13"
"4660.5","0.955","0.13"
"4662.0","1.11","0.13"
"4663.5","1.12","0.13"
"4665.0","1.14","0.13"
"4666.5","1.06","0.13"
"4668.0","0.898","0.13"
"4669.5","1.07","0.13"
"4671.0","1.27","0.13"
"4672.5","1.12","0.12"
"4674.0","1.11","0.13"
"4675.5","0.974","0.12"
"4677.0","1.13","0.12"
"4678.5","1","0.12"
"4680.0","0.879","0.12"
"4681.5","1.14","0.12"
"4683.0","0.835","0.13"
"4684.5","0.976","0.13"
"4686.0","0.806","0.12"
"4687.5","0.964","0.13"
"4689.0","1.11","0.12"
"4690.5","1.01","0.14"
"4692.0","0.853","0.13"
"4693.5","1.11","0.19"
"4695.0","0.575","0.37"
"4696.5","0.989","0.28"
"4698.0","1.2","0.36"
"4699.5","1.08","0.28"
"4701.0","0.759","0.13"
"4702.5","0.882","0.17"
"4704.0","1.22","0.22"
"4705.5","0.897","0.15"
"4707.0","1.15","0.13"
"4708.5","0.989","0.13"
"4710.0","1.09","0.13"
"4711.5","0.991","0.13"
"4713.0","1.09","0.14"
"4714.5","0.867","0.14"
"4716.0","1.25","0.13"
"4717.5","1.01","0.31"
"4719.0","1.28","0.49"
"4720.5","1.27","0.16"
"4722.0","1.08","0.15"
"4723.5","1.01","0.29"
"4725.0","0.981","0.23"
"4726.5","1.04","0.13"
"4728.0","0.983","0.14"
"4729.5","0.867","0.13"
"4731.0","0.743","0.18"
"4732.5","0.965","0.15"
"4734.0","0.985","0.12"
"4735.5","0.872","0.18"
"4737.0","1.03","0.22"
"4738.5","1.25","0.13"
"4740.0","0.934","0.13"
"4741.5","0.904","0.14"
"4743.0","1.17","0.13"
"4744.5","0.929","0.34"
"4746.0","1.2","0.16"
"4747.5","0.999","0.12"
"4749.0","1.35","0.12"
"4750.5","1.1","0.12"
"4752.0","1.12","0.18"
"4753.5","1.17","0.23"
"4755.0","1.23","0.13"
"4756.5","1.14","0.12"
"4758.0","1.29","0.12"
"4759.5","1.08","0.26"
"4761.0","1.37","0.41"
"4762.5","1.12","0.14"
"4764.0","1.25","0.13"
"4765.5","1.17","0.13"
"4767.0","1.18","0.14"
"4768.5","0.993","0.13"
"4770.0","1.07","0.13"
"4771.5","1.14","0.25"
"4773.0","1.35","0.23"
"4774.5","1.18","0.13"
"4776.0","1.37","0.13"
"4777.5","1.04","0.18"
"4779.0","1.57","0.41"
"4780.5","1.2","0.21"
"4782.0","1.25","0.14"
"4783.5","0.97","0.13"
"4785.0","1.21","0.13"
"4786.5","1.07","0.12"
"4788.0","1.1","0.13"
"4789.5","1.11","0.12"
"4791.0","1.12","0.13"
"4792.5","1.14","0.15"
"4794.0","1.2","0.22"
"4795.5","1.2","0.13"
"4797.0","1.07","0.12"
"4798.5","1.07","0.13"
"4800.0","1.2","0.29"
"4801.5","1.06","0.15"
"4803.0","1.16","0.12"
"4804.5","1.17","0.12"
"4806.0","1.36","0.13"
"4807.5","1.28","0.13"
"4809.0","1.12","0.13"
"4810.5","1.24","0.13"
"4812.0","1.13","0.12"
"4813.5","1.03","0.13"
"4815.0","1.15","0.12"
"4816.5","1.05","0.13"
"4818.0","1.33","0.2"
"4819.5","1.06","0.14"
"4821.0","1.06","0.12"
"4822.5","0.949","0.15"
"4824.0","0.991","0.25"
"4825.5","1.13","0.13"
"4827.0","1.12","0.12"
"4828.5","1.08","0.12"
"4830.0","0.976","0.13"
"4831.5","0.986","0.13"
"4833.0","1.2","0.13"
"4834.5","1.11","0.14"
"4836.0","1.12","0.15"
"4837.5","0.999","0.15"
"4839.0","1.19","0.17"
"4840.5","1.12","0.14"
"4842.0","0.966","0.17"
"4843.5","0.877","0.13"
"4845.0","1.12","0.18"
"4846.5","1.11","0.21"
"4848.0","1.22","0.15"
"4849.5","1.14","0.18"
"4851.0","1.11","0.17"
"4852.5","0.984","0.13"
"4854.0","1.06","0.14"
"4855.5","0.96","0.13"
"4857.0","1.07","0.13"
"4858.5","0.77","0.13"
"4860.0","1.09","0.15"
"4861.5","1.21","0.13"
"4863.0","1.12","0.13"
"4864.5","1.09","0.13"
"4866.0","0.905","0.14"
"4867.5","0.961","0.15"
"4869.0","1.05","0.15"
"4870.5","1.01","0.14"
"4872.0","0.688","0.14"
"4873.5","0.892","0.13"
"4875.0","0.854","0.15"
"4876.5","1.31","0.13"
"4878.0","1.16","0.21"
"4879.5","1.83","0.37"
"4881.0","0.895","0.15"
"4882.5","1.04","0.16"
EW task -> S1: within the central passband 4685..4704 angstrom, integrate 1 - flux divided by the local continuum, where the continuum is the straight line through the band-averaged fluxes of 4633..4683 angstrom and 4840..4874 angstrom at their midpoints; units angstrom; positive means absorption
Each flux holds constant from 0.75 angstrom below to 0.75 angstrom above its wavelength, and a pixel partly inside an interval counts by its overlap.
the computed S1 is 1.5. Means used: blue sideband 1.04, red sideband 1.02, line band 0.956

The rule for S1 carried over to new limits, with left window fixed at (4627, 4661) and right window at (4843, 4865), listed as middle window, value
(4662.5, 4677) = -0.7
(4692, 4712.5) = 1.0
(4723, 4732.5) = 1.0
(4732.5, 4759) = -1.1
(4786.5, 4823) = -2.9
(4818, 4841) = -0.4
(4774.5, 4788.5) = -1.9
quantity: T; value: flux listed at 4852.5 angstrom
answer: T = 0.984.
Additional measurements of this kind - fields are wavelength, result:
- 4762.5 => 1.12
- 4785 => 1.21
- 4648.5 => 1.02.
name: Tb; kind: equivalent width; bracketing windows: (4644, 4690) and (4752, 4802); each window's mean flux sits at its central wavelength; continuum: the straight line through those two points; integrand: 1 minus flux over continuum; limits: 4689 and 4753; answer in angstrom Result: 4.47 angstrom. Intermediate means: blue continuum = 1.04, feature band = 1.03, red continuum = 1.17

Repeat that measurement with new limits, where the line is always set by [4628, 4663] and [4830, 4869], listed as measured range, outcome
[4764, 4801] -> -4.1 angstrom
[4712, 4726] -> -0.6 angstrom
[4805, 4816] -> -1.4 angstrom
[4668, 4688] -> 0.4 angstrom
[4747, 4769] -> -2.7 angstrom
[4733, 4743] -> 0.4 angstrom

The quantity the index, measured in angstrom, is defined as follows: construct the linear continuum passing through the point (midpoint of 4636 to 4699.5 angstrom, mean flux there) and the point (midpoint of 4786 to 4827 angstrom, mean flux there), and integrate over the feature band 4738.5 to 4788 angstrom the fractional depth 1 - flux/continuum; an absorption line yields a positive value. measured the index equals -2.79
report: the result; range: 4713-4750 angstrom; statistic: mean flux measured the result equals 1.04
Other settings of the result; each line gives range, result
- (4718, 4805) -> 1.12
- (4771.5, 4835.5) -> 1.15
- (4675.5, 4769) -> 1.05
